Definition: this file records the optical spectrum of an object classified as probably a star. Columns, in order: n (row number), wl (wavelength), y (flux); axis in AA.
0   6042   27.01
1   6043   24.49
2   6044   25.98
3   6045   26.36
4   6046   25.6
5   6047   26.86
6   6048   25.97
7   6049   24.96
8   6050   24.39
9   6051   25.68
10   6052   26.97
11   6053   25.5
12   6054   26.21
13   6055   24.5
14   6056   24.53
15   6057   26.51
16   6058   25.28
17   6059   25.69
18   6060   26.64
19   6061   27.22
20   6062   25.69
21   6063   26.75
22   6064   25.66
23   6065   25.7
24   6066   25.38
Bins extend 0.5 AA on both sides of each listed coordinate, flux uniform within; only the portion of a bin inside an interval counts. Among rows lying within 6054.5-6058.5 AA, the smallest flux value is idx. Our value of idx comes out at 24.5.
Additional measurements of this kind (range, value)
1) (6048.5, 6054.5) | 24.39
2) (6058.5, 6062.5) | 25.69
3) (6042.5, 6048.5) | 24.49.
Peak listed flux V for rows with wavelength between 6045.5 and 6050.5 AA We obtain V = 26.86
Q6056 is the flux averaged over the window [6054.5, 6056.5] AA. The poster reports 24.5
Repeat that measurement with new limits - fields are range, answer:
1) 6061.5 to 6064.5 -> 26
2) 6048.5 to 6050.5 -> 24.7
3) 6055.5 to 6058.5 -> 25.4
